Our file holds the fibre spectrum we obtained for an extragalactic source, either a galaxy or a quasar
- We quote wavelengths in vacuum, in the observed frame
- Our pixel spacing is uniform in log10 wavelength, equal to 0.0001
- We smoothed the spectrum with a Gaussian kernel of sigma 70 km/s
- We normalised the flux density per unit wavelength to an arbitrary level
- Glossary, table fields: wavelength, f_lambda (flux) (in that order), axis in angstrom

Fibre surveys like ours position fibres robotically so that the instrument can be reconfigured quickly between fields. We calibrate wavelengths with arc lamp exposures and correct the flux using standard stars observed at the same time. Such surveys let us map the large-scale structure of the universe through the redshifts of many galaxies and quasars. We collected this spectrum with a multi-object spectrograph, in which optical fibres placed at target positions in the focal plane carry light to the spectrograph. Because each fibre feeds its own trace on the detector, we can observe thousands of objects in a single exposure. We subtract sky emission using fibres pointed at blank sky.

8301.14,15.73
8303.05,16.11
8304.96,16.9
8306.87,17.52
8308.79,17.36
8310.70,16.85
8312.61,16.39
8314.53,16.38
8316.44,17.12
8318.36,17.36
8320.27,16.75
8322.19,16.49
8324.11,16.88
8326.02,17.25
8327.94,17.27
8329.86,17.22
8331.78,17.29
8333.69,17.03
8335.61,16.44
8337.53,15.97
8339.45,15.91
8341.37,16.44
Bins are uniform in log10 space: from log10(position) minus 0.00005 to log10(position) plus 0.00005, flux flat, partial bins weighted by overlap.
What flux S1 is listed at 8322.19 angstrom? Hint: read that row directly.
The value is 16.49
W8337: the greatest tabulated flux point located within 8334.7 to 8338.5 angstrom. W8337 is 16.44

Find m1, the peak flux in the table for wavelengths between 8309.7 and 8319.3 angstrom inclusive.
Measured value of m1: 17.36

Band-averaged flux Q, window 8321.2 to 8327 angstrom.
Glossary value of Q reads 16.9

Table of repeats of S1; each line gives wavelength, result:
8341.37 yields 16.44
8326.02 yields 17.25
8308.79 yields 17.36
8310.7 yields 16.85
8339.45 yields 15.91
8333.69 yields 17.03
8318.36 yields 17.36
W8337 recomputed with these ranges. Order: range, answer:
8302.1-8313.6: 17.52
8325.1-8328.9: 17.27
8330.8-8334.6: 17.29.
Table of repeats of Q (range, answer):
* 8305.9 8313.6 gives 17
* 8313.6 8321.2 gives 16.9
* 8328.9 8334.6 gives 17.2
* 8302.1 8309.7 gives 17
